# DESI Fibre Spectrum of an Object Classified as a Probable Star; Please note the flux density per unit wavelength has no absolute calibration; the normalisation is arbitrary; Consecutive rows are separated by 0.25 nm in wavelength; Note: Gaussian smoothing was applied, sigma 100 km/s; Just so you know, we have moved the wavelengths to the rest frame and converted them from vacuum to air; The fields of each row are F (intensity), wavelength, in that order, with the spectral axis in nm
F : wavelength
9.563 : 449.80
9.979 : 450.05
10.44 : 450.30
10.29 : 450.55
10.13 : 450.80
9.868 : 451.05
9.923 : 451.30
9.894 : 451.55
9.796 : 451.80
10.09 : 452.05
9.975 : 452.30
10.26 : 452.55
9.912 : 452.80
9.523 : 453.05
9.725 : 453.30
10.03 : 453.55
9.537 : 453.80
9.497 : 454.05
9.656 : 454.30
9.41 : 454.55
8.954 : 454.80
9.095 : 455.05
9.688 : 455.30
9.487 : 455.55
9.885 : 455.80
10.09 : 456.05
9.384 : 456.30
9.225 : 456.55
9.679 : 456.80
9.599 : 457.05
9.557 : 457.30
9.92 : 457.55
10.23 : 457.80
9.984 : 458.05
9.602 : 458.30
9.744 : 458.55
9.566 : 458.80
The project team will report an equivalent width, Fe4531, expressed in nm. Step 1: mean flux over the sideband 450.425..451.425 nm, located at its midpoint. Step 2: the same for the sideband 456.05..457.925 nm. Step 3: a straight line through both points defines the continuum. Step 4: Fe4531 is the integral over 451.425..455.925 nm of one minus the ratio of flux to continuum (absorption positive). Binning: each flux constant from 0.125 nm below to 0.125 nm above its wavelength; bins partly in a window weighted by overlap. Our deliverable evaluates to 0.09 nm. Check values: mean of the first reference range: 10.1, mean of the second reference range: 9.69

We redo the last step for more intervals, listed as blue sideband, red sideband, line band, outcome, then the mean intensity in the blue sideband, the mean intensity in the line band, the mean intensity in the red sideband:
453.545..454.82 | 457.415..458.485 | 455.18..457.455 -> 0.027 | 9.51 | 9.63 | 9.92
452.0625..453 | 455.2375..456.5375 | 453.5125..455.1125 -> 0.064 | 10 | 9.44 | 9.67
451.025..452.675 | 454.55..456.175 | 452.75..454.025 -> 0.008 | 9.98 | 9.72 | 9.52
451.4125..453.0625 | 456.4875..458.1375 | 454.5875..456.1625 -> 0.049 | 9.95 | 9.52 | 9.76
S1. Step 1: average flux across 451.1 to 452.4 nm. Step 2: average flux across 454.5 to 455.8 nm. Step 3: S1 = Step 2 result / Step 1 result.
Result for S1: 0.9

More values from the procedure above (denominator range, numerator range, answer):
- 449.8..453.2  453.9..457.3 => 0.95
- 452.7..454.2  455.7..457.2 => 0.99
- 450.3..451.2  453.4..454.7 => 0.95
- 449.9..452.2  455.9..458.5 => 0.97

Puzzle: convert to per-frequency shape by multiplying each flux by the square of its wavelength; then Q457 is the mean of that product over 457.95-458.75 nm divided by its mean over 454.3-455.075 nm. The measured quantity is 1.07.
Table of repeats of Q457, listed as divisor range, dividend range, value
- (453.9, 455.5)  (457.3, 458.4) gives 1.07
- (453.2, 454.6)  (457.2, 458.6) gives 1.04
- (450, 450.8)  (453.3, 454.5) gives 0.96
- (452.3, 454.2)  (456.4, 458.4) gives 1.01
